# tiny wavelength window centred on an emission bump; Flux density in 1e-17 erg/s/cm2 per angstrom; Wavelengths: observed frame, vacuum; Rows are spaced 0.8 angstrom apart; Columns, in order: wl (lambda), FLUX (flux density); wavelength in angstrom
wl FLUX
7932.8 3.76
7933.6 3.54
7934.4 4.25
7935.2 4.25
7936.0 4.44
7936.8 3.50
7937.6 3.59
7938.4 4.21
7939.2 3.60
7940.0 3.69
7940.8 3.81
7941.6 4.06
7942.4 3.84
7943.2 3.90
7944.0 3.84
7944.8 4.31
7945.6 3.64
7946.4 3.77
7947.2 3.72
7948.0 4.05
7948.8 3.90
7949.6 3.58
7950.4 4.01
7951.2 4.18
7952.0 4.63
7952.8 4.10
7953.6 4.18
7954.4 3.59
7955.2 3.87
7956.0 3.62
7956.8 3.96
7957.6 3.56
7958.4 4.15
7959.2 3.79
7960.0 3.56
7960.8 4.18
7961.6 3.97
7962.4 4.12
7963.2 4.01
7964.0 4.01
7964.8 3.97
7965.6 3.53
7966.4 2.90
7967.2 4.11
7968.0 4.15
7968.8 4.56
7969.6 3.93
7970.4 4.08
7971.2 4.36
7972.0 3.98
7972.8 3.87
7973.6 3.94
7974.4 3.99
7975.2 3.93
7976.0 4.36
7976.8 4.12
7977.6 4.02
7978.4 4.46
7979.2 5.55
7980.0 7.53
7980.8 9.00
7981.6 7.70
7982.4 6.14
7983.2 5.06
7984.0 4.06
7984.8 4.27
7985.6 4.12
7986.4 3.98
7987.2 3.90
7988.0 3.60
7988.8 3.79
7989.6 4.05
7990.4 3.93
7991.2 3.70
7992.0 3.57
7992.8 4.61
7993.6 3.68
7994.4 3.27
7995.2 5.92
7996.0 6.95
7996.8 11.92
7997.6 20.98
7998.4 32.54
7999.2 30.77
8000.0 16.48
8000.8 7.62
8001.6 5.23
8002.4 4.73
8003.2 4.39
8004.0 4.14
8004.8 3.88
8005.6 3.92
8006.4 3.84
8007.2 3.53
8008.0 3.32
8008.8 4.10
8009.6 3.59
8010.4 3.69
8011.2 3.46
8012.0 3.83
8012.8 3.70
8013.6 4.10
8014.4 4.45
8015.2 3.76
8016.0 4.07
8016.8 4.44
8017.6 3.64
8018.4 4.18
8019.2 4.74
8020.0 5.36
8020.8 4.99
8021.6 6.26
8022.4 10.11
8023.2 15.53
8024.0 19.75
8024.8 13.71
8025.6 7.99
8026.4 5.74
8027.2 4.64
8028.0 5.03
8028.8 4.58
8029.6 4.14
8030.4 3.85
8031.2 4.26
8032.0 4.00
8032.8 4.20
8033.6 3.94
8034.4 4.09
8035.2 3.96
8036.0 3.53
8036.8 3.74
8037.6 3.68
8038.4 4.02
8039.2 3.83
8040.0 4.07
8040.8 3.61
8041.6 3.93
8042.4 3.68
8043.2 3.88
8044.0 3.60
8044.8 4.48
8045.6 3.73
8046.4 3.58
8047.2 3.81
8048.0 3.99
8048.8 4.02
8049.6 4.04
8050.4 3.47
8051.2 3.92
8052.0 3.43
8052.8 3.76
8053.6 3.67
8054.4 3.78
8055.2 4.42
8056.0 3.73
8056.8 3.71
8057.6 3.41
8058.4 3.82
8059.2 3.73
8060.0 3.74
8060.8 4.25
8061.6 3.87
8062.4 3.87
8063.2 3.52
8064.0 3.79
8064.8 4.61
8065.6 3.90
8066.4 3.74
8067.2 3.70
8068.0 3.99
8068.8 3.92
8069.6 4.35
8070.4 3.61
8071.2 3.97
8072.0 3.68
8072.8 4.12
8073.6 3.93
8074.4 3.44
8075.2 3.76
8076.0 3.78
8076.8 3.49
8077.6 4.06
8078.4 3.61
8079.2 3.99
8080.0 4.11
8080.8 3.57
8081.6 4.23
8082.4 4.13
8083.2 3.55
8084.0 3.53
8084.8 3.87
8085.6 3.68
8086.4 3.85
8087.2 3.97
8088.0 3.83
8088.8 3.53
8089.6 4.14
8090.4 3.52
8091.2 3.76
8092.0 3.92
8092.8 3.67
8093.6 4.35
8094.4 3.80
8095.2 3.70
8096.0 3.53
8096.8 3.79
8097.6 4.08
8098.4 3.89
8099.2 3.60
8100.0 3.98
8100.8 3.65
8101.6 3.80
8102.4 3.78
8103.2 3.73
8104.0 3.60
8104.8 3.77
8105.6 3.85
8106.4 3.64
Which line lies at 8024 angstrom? [N II]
